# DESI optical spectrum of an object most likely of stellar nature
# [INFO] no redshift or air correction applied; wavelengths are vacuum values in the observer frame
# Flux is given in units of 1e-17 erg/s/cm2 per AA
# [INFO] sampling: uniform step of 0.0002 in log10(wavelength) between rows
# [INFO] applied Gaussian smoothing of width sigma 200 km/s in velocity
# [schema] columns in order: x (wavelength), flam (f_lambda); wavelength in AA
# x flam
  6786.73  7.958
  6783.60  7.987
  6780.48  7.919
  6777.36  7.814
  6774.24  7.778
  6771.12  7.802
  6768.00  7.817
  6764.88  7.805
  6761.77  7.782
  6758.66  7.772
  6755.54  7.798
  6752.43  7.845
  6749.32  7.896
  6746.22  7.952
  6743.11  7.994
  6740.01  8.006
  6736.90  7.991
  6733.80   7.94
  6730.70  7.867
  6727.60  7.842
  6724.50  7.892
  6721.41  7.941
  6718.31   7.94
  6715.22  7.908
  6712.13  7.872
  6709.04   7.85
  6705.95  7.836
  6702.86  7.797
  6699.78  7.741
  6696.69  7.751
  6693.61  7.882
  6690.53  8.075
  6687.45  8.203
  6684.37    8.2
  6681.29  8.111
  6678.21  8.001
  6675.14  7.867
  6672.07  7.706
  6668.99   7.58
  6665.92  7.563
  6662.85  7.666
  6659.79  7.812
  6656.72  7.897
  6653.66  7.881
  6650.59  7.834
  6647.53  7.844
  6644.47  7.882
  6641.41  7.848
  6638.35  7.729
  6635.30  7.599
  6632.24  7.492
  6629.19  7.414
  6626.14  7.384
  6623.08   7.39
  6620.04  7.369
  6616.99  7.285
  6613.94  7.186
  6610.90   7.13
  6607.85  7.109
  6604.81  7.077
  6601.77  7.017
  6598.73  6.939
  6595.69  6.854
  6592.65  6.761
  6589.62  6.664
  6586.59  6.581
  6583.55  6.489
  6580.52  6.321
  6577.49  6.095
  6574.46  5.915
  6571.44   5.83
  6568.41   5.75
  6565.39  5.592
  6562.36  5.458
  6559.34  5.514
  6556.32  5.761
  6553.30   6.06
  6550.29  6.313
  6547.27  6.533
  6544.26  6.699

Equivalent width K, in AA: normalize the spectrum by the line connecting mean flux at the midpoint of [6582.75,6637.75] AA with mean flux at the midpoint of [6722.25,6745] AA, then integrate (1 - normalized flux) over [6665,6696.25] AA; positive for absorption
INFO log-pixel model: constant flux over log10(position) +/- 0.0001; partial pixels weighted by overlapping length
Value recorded -1.4 AA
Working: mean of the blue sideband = 7.12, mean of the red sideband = 7.93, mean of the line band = 7.92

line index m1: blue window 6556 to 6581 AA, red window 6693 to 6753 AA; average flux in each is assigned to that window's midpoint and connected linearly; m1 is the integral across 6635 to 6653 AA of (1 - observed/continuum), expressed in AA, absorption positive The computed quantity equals -2.6 AA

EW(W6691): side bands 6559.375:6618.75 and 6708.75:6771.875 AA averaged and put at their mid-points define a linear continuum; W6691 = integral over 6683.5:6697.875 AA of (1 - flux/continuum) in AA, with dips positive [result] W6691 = -1.14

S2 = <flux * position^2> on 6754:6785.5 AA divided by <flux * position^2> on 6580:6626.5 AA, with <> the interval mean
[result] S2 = 1.2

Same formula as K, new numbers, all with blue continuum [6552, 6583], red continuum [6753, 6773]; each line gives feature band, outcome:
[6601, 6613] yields -1.6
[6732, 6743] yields -0.6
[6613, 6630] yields -2.5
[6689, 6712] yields -2.2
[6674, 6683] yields -1.4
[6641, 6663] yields -3.8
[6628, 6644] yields -2.7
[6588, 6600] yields -1.3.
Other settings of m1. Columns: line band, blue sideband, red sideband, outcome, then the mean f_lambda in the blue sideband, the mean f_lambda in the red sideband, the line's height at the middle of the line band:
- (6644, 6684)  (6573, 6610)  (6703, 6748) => -2.7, 6.66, 7.91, 7.34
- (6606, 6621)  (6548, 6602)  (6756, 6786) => -1.6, 6.2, 7.83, 6.52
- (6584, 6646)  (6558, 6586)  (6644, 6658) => -2.3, 5.91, 7.87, 6.97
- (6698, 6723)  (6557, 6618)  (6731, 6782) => -1.2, 6.46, 7.87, 7.49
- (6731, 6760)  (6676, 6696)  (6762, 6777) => -0.1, 8.06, 7.8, 7.87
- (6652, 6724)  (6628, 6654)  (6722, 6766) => -0.7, 7.72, 7.89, 7.8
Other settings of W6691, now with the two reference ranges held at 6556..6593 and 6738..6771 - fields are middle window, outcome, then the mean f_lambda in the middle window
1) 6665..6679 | -1.4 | 7.74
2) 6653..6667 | -1.7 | 7.77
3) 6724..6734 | -0.4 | 7.87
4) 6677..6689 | -1.7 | 8.13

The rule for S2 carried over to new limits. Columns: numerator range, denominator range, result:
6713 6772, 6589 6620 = 1.17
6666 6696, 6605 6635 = 1.11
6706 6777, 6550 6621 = 1.28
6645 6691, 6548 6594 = 1.33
